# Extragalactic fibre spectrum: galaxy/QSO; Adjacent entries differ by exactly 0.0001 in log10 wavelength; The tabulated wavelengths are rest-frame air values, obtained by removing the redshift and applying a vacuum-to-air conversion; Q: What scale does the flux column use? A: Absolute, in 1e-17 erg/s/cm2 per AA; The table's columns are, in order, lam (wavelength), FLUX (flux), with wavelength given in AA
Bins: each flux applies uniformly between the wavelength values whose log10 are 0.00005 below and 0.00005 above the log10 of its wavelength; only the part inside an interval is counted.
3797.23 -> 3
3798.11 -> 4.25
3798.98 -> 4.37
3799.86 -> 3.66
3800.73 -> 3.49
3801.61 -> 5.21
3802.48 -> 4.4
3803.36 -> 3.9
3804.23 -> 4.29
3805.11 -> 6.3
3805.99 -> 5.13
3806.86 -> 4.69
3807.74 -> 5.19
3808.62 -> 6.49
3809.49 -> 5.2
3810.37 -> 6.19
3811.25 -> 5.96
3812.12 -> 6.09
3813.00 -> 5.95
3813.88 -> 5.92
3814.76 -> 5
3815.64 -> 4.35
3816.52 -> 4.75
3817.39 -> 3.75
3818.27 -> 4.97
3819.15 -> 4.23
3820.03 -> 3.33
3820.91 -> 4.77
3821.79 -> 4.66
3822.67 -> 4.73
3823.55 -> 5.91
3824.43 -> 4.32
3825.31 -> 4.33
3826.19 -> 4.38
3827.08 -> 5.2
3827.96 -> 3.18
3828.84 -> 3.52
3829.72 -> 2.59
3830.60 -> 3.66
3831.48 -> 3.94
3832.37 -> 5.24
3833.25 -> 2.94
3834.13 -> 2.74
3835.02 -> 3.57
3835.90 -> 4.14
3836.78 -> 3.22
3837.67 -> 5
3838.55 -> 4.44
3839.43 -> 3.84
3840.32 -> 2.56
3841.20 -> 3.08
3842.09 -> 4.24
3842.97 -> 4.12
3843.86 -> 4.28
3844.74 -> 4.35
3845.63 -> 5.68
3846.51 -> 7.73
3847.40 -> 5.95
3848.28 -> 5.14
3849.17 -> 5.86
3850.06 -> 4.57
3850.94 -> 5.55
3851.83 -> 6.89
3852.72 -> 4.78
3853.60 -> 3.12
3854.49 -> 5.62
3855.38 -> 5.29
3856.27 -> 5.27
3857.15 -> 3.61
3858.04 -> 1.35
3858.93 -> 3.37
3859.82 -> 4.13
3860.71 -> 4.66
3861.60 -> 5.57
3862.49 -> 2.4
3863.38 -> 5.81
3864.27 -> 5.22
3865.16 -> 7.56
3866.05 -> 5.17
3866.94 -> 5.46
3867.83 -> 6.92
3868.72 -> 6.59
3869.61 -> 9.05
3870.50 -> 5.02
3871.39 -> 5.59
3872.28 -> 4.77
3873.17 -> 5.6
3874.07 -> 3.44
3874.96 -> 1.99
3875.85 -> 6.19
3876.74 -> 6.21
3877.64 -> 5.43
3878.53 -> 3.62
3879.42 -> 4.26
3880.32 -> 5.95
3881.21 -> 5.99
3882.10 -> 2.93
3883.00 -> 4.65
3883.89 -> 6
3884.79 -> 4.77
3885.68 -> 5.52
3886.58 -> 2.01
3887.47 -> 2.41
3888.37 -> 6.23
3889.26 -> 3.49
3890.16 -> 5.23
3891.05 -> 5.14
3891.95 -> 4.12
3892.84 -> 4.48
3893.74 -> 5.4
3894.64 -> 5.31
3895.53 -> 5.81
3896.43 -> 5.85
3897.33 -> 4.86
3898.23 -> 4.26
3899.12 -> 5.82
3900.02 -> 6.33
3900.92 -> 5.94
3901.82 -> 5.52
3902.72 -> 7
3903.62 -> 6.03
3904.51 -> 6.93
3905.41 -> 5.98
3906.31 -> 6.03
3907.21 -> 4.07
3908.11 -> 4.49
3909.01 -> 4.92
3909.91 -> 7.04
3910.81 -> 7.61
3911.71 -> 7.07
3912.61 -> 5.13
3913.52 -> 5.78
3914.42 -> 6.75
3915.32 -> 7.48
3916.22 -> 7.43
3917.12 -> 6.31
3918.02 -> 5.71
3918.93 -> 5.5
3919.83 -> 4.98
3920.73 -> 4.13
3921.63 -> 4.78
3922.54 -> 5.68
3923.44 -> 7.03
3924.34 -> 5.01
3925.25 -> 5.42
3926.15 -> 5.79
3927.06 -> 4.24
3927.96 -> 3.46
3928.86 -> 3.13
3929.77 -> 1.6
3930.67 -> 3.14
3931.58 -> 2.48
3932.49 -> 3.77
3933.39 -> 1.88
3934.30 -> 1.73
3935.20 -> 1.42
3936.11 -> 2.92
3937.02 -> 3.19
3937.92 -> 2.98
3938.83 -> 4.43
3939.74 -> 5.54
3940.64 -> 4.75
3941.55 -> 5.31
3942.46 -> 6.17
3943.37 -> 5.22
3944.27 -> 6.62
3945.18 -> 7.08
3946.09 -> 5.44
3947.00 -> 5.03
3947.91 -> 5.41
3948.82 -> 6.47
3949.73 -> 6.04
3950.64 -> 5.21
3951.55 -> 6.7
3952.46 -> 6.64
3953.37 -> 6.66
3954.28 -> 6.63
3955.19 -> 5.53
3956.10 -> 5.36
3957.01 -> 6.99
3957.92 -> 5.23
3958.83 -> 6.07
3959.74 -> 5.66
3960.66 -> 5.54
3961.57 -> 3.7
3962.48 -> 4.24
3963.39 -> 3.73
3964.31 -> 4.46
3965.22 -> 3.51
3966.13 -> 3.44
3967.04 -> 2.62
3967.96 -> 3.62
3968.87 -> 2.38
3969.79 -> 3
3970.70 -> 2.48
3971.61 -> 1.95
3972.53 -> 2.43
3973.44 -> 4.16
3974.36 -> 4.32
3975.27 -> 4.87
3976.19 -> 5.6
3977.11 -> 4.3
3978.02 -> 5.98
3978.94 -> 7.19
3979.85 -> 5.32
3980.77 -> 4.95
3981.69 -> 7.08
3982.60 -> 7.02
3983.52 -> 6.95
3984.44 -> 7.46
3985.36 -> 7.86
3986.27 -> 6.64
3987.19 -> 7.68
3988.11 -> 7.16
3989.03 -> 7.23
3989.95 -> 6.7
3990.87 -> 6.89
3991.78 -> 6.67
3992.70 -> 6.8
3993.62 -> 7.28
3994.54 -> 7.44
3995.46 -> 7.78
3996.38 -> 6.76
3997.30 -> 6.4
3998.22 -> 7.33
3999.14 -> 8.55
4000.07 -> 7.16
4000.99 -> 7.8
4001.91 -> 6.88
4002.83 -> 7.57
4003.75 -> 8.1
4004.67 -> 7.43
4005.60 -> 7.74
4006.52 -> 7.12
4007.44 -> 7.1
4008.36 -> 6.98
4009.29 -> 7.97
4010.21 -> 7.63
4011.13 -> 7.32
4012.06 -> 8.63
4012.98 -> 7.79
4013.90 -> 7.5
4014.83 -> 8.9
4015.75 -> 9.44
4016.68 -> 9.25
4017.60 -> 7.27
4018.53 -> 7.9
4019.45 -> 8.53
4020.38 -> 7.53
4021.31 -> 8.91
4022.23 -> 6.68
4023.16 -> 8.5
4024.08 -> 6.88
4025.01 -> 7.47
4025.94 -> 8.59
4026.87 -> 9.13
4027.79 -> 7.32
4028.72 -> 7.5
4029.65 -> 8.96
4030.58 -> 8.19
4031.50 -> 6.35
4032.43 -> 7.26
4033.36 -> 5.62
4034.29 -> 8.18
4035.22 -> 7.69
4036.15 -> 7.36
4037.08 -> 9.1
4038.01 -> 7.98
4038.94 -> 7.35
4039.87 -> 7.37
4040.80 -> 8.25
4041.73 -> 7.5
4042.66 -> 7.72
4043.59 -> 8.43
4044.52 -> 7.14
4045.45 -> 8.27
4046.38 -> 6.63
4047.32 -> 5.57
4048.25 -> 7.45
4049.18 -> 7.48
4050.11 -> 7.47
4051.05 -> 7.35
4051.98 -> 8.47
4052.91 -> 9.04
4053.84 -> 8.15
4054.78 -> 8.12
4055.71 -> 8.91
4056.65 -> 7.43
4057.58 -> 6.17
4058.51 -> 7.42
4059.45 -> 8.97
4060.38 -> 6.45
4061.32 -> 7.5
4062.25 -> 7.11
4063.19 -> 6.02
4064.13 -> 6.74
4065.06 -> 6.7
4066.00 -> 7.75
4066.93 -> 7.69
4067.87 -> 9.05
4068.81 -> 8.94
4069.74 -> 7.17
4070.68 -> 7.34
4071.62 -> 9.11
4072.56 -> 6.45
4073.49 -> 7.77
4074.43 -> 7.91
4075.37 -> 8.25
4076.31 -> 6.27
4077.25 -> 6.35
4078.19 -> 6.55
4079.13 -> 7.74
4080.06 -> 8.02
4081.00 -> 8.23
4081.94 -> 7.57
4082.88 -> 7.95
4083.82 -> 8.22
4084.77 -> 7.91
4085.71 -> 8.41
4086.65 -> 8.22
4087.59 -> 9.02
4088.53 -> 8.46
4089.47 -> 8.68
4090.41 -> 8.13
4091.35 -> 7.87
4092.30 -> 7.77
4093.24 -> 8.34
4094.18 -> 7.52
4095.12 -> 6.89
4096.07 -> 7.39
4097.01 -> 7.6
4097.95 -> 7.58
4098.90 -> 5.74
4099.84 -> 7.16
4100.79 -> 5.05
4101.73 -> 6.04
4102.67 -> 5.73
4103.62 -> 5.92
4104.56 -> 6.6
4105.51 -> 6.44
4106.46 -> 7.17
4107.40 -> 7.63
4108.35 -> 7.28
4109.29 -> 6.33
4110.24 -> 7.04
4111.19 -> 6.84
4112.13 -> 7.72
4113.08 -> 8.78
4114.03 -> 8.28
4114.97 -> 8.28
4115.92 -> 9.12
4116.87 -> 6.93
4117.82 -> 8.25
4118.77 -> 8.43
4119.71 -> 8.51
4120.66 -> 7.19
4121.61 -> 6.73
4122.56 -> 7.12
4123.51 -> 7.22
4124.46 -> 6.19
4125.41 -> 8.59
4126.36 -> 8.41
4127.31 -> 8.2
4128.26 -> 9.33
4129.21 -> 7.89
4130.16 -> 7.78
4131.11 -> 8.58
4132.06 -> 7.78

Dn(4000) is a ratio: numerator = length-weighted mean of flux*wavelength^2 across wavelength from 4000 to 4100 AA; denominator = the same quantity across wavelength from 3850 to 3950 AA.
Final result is 1.65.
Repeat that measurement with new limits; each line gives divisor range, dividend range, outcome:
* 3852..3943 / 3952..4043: 1.42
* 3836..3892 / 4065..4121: 1.76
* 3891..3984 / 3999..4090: 1.62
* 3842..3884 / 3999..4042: 1.67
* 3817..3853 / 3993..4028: 1.92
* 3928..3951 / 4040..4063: 1.88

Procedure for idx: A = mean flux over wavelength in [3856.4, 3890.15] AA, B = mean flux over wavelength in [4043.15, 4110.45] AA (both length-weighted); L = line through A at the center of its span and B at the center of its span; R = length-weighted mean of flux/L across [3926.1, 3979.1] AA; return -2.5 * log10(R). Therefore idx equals 0.29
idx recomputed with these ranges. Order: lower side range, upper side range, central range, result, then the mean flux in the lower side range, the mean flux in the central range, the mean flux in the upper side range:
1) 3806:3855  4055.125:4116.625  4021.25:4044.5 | -0.125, 4.66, 7.74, 7.49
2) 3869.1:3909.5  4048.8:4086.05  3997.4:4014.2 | -0.119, 5.13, 7.57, 7.65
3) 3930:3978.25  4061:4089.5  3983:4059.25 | -0.218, 4.51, 7.62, 7.7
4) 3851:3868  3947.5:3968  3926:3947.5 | 0.264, 4.83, 4.03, 5.22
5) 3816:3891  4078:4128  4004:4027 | -0.209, 4.64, 7.91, 7.54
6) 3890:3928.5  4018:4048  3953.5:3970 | 0.370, 5.62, 4.6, 7.68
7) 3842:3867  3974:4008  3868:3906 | 0.037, 4.92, 5.2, 6.85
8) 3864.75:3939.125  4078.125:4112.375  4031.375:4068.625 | -0.109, 5.03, 7.55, 7.38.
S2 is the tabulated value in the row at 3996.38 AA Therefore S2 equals 6.76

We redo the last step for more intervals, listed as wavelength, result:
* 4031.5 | 6.35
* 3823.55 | 5.91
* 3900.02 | 6.33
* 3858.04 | 1.35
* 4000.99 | 7.8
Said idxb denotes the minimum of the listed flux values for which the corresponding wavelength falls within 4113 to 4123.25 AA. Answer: 6.73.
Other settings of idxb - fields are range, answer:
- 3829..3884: 1.35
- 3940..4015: 1.95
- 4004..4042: 5.62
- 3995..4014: 6.4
